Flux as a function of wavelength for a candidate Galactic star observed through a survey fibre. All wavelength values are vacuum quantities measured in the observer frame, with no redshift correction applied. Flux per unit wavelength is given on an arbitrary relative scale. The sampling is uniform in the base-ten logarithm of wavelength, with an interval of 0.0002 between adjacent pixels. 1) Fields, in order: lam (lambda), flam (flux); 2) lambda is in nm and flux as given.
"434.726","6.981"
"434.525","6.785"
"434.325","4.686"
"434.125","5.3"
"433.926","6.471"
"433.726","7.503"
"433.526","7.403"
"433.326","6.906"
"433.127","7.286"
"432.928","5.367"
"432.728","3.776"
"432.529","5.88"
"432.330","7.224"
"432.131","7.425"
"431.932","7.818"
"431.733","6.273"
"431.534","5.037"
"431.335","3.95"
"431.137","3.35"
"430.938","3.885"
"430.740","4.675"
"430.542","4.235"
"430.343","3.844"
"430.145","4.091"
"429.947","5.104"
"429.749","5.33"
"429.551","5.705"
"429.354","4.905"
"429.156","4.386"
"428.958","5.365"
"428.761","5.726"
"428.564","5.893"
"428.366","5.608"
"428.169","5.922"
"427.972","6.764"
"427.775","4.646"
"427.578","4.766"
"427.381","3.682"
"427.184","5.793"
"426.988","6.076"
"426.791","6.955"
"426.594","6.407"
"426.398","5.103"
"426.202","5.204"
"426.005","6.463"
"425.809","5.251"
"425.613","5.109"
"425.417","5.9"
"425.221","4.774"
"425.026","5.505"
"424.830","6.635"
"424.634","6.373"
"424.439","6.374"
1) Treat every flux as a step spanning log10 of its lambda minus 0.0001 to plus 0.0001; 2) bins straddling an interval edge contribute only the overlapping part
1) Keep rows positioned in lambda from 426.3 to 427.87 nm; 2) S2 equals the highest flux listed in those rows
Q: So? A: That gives 6.955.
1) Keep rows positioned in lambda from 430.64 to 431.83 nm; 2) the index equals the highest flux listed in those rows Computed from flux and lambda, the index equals 6.273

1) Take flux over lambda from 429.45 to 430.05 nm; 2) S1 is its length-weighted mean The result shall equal 5.37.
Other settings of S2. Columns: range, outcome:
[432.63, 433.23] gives 7.286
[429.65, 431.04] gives 5.33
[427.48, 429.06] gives 6.764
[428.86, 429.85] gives 5.705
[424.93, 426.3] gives 6.463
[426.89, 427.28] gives 6.076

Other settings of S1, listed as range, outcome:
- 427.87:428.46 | 6.1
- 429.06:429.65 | 5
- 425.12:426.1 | 5.5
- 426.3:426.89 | 6.15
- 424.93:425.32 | 5.15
